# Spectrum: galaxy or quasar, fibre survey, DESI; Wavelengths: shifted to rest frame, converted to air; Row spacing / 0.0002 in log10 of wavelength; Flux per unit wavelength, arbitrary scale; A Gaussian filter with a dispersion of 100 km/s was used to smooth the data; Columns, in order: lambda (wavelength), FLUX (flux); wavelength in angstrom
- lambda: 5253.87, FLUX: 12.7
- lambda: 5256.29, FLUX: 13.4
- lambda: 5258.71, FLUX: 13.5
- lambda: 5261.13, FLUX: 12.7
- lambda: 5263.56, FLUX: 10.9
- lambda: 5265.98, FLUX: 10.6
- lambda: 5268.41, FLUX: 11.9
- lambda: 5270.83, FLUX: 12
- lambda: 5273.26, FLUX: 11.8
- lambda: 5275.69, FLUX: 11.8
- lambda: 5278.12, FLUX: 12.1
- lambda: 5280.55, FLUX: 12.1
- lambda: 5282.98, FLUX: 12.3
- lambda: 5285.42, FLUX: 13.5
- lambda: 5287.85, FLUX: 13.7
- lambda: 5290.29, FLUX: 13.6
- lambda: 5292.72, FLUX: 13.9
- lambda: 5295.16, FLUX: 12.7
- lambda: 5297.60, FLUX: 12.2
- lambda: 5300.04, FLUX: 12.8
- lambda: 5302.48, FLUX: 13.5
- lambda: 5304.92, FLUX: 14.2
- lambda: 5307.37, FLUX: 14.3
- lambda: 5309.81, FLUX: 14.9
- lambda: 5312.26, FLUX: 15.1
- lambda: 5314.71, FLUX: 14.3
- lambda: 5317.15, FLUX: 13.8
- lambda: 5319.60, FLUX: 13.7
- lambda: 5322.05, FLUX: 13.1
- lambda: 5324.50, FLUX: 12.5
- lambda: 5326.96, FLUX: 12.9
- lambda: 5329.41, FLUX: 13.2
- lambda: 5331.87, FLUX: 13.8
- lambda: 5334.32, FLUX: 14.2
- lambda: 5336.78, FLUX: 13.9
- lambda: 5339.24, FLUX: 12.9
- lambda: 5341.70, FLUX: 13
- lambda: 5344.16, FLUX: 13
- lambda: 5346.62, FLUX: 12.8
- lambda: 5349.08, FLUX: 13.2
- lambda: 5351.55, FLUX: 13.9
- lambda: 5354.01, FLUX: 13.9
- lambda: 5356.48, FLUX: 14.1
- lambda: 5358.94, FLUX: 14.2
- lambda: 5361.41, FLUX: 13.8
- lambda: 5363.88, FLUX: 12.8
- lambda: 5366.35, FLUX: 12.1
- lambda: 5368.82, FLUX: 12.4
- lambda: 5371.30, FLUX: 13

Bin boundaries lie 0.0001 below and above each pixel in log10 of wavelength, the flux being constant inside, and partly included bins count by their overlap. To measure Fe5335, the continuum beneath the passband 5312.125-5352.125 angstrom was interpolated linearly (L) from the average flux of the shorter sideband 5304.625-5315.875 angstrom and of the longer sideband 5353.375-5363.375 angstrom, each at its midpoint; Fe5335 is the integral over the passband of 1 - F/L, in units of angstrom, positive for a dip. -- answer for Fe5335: 2.4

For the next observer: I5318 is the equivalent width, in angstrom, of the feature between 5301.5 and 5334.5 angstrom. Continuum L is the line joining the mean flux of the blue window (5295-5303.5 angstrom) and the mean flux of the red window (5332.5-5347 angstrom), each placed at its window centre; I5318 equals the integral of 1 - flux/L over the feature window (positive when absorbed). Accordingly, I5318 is -1.93 angstrom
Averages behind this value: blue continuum 12.8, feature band 13.8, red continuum 13.4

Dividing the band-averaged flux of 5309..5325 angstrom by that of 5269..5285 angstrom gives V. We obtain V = 1.2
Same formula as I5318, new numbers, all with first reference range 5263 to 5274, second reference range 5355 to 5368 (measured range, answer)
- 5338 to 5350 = 0.04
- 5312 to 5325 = -1.28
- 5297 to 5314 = -2.36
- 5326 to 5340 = -0.79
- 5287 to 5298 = -1.22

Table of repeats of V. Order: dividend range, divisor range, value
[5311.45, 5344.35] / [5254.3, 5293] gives 1.09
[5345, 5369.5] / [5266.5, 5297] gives 1.06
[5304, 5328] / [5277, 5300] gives 1.08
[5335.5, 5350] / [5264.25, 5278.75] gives 1.13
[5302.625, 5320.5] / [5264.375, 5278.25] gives 1.23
